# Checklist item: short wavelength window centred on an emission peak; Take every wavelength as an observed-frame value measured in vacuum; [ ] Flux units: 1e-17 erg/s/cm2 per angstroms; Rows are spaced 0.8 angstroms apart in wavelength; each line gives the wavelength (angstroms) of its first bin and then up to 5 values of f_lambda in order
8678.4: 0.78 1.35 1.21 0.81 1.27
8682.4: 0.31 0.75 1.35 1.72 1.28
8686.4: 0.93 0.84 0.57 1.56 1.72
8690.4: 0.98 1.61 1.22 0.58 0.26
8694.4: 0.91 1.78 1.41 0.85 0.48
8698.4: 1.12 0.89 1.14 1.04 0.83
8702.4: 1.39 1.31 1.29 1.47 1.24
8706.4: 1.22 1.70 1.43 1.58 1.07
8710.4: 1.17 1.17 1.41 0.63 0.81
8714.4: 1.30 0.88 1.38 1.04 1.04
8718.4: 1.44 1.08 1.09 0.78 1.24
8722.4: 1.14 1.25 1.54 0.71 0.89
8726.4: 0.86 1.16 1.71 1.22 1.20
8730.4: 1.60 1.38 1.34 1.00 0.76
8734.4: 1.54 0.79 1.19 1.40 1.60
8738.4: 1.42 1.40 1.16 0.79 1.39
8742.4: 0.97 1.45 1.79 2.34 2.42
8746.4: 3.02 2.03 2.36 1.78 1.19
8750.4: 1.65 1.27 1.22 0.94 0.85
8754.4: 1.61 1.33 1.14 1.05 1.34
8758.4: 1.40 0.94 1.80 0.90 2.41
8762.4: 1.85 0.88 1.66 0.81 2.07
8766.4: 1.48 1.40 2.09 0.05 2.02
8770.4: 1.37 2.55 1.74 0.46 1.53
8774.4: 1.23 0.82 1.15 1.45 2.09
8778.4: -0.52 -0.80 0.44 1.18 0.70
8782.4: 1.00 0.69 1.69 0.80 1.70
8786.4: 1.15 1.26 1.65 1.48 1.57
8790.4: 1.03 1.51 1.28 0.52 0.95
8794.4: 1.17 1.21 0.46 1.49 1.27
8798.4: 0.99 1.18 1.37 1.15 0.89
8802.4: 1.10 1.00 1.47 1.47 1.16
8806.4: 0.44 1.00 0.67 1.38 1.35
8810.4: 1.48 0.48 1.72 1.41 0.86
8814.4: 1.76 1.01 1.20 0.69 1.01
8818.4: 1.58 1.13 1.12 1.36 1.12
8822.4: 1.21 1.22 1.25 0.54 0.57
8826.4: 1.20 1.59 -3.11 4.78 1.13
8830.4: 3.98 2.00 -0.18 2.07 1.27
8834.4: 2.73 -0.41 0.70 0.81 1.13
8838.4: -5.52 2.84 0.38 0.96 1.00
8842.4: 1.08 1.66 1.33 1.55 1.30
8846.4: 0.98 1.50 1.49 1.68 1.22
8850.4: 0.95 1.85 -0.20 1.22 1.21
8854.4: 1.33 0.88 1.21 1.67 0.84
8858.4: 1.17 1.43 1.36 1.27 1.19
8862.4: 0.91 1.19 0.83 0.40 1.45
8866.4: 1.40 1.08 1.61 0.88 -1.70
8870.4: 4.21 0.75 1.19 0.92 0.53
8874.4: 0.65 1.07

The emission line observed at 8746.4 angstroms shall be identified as [S II] 6716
